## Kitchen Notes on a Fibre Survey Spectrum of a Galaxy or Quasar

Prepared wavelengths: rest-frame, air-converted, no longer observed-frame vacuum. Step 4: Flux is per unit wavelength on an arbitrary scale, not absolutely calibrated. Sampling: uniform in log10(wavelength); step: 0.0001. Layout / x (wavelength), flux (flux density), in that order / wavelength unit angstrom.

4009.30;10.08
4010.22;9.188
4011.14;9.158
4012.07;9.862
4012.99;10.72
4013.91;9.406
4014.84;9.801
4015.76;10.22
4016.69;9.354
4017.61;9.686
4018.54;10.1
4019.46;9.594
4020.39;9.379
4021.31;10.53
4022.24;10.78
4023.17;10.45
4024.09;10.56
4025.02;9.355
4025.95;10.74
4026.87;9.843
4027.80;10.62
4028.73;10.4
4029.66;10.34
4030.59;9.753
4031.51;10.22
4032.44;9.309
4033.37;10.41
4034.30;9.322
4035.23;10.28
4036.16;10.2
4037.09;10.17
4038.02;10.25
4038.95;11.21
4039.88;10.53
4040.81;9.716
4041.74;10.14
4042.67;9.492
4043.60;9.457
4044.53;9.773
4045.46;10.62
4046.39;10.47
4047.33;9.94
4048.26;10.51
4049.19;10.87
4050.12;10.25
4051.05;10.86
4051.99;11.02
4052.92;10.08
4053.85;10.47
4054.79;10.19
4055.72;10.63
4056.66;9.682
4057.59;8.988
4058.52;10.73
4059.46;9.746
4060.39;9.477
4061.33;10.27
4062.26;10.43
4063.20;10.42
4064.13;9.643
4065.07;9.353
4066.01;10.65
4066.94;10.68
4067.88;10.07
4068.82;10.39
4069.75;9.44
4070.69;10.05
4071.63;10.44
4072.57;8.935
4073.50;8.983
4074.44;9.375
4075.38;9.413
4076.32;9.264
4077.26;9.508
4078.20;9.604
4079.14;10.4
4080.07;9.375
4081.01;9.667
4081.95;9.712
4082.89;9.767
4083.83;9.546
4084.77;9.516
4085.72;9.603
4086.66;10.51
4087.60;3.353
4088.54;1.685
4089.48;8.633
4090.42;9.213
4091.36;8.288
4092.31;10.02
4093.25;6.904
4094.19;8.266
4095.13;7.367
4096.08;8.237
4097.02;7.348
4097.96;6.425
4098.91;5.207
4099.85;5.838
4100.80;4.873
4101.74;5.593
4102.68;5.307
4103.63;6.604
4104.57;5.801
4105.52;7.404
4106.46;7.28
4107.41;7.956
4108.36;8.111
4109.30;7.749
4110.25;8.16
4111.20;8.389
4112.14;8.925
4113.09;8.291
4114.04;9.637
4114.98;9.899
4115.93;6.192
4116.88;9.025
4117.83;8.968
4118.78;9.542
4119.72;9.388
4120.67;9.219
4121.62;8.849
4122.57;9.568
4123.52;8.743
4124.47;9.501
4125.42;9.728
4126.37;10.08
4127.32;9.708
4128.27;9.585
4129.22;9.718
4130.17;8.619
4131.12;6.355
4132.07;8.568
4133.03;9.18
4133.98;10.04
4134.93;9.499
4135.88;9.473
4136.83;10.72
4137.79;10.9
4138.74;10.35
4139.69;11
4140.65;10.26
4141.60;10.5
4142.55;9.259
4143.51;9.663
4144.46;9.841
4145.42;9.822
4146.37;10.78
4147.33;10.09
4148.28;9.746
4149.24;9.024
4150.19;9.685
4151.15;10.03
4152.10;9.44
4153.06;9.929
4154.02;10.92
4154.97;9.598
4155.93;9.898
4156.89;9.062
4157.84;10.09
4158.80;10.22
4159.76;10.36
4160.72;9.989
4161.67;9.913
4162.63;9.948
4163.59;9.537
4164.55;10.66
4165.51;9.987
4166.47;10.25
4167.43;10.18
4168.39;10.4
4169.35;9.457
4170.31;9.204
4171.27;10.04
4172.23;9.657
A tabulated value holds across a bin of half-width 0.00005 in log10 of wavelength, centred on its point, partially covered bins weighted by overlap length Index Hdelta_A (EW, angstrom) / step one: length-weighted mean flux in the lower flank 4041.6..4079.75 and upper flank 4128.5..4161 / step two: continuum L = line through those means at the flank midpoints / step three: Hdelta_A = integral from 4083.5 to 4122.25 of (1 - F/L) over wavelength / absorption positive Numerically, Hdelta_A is 8.5 angstrom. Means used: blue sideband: 10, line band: 7.74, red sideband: 9.78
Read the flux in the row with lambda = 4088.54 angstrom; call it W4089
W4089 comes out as 1.685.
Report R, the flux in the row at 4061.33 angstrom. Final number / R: 10.27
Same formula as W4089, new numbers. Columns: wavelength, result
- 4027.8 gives 10.62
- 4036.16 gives 10.2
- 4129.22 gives 9.718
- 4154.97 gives 9.598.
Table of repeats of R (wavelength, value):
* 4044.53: 9.773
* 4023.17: 10.45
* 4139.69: 11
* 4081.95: 9.712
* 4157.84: 10.09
